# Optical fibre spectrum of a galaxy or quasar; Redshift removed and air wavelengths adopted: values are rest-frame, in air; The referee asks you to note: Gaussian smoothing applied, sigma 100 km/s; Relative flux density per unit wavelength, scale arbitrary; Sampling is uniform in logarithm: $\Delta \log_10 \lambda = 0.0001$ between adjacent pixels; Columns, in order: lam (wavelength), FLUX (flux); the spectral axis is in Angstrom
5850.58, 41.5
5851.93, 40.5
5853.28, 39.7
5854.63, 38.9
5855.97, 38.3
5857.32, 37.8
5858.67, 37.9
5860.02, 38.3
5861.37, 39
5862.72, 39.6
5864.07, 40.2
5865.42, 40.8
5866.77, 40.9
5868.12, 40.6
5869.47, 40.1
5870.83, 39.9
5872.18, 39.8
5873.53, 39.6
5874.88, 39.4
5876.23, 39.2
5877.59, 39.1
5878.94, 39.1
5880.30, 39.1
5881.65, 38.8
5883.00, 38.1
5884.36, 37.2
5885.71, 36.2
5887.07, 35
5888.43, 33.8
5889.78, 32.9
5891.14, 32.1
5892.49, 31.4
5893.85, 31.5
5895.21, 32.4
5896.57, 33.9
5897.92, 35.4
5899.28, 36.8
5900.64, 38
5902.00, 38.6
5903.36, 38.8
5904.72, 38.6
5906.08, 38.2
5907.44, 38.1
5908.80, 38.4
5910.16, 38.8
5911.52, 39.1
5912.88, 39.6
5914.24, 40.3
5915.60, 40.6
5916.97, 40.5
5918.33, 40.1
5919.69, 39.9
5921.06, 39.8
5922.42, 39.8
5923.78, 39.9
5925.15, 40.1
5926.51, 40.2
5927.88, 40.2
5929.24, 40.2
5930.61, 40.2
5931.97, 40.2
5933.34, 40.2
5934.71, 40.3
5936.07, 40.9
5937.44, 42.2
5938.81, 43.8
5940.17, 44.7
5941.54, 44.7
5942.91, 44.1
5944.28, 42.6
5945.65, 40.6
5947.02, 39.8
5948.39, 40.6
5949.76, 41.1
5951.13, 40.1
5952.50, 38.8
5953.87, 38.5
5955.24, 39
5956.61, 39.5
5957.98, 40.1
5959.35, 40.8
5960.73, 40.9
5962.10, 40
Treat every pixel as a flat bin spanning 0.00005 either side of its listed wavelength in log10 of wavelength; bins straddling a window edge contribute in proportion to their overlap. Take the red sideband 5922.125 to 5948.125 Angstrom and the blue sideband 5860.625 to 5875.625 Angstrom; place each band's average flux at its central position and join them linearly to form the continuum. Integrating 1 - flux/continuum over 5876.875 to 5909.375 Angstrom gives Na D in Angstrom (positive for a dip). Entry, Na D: 3.3 Angstrom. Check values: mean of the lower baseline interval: 40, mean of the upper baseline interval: 41.3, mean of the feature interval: 36.3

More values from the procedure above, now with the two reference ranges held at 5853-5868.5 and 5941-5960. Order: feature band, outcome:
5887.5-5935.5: 2.6 Angstrom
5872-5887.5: 0.5 Angstrom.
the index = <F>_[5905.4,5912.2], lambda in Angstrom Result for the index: 38.5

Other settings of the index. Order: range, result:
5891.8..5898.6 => 32.9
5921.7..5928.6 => 40.1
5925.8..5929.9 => 40.2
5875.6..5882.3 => 39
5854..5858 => 38.4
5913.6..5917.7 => 40.4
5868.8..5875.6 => 39.8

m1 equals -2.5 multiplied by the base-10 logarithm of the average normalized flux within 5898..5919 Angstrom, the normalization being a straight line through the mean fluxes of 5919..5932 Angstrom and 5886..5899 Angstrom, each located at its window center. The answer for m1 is -0.07 mag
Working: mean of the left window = 33.4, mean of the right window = 40.1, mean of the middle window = 38.9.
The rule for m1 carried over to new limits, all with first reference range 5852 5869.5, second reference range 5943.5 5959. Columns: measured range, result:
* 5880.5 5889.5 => 0.088 mag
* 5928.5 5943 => -0.050 mag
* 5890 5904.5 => 0.139 mag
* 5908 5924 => 0.003 mag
